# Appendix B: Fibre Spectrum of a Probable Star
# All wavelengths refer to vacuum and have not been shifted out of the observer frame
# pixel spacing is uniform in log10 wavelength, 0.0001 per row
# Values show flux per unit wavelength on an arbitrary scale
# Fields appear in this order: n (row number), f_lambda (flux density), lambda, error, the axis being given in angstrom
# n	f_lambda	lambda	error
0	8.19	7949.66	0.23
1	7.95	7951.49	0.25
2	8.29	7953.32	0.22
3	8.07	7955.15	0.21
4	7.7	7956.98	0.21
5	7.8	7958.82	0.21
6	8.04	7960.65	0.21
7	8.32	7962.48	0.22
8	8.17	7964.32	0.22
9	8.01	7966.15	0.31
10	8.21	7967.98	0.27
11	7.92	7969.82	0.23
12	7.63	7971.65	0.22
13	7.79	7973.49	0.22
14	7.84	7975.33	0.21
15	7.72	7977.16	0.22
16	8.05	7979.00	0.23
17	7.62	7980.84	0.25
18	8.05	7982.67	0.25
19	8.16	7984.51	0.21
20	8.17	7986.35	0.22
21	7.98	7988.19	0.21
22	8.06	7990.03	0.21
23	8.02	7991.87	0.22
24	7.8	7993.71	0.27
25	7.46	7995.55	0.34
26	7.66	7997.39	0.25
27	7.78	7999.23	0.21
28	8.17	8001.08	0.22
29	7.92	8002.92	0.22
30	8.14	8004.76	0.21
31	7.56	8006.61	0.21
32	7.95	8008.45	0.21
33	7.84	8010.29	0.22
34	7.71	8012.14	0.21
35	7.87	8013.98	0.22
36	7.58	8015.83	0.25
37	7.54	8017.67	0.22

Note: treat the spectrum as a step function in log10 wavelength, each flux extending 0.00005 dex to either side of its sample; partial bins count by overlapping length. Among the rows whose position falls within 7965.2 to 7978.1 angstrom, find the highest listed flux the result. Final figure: 8.21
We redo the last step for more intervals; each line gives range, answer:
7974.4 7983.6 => 8.05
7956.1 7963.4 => 8.32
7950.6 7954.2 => 8.29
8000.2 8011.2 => 8.17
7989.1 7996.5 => 8.06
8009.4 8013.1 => 7.84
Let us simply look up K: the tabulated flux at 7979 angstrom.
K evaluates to 8.05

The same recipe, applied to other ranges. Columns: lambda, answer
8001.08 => 8.17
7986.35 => 8.17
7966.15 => 8.01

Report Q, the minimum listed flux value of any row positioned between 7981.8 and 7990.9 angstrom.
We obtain 7.98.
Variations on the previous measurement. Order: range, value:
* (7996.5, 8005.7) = 7.66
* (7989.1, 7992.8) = 8.02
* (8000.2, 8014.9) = 7.56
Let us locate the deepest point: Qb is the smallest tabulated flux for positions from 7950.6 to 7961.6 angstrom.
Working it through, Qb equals 7.7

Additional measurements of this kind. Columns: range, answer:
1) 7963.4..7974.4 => 7.63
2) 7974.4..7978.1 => 7.72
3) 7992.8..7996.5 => 7.46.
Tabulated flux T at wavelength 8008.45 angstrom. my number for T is 7.95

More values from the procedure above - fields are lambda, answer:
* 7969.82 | 7.92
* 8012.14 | 7.71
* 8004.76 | 8.14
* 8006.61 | 7.56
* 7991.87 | 8.02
